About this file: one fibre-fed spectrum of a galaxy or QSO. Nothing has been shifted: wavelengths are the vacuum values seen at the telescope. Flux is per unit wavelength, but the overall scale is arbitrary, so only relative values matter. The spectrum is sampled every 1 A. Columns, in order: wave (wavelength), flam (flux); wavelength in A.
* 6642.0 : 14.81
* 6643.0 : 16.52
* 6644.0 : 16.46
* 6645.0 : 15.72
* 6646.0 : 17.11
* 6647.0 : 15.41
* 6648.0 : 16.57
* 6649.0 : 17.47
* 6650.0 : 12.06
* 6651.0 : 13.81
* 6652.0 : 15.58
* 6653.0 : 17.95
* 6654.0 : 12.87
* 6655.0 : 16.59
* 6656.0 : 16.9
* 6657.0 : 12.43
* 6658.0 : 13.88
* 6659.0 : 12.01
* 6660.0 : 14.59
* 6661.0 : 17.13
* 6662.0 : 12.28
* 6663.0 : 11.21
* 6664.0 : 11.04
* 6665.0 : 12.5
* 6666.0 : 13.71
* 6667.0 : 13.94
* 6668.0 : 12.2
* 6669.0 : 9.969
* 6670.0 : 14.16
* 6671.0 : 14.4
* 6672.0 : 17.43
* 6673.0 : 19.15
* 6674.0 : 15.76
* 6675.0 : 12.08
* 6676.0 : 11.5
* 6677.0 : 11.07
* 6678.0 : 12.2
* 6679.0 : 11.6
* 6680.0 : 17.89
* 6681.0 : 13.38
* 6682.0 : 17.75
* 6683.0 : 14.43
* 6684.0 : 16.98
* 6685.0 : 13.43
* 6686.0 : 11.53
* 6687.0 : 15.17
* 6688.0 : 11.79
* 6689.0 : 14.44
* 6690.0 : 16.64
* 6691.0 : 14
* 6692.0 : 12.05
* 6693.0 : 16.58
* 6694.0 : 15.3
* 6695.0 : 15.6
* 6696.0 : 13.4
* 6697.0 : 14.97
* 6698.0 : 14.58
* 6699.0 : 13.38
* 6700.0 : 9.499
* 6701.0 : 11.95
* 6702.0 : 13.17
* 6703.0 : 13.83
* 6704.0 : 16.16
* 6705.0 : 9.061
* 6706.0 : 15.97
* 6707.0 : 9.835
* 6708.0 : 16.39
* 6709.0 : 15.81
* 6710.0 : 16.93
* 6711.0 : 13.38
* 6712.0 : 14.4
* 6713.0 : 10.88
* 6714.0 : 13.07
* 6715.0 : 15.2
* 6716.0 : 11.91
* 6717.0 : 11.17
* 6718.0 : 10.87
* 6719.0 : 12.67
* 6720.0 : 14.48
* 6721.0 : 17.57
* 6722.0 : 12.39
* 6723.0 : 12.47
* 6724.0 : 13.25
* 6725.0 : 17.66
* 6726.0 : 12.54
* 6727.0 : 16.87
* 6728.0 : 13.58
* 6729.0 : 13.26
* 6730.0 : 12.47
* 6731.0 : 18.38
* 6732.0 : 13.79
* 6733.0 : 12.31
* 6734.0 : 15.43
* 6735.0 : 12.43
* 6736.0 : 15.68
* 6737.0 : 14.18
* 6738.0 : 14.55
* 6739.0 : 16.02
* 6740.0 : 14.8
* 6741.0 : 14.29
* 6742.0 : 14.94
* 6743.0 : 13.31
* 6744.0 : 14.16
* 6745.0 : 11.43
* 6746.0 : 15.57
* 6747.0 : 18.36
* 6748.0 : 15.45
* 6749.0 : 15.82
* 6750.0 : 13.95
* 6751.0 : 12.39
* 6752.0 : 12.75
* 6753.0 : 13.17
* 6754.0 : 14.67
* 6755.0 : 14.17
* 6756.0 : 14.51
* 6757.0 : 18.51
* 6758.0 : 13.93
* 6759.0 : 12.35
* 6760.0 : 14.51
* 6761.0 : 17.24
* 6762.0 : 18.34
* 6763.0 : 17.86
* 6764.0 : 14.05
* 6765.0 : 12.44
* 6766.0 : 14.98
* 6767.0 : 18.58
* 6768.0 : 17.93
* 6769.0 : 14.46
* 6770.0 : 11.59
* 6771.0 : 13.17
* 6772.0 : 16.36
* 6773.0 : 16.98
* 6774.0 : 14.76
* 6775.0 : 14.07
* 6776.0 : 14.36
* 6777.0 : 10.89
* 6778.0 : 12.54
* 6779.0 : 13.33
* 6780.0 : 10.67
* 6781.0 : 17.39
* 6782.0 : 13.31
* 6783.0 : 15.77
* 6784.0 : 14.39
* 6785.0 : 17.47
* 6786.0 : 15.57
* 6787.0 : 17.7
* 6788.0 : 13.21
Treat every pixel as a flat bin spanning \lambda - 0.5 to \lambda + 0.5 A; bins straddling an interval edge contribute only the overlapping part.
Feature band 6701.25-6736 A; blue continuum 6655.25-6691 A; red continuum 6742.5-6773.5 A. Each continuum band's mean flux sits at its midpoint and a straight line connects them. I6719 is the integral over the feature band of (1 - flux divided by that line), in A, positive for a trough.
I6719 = 1.5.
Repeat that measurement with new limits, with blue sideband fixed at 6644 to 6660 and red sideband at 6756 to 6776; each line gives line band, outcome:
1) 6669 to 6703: 2.4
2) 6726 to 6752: 1.4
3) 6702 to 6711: 0.6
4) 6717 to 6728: 1.0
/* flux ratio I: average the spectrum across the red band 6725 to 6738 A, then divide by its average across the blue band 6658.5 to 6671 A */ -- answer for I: 1.11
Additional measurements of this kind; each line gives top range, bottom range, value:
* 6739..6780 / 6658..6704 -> 1.06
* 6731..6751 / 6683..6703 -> 1.05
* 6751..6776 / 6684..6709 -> 1.09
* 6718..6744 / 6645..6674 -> 0.99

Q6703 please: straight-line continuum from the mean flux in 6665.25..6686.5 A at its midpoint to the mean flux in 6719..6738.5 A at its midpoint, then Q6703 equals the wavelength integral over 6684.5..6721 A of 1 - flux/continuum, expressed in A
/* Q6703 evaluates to 1.3 A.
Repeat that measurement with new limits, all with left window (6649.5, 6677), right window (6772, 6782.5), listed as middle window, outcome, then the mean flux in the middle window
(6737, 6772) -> -2.3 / 14.8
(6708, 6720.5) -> 0.4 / 13.5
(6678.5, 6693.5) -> -0.6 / 14.5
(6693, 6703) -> 0.2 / 13.7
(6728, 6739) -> -0.3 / 14.3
